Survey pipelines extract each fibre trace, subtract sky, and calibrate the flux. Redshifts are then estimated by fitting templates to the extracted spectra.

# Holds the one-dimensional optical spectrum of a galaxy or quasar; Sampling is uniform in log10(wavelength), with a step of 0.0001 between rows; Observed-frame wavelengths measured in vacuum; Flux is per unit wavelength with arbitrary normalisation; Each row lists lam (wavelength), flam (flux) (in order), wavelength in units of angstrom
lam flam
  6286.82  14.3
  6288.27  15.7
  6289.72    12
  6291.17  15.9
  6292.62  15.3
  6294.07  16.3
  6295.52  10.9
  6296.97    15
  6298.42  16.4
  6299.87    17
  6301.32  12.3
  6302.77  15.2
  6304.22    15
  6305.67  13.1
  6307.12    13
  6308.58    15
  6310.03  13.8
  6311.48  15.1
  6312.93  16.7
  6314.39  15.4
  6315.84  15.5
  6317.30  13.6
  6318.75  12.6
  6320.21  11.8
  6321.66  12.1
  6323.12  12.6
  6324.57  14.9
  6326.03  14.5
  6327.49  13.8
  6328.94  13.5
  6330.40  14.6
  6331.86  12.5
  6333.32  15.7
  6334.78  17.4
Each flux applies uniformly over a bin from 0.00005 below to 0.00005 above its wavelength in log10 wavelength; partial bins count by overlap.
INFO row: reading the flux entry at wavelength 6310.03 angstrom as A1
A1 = 13.8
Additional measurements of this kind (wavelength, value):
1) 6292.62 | 15.3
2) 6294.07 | 16.3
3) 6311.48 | 15.1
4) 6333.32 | 15.7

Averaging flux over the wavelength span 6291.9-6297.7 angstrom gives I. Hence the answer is 14.4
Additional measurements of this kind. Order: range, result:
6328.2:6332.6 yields 13.5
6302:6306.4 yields 14.4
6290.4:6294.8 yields 15.8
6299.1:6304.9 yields 14.9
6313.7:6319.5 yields 14.3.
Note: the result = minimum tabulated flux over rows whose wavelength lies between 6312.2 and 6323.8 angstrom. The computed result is 11.8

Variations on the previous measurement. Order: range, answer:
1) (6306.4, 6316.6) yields 13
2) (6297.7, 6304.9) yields 12.3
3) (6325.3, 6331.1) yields 13.5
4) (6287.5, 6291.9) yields 12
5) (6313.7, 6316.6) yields 15.4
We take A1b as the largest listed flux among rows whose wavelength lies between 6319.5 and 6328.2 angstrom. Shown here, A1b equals 14.9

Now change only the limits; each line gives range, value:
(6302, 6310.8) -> 15.2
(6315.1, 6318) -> 15.5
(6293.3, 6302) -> 17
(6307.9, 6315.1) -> 16.7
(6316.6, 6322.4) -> 13.6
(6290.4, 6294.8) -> 16.3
